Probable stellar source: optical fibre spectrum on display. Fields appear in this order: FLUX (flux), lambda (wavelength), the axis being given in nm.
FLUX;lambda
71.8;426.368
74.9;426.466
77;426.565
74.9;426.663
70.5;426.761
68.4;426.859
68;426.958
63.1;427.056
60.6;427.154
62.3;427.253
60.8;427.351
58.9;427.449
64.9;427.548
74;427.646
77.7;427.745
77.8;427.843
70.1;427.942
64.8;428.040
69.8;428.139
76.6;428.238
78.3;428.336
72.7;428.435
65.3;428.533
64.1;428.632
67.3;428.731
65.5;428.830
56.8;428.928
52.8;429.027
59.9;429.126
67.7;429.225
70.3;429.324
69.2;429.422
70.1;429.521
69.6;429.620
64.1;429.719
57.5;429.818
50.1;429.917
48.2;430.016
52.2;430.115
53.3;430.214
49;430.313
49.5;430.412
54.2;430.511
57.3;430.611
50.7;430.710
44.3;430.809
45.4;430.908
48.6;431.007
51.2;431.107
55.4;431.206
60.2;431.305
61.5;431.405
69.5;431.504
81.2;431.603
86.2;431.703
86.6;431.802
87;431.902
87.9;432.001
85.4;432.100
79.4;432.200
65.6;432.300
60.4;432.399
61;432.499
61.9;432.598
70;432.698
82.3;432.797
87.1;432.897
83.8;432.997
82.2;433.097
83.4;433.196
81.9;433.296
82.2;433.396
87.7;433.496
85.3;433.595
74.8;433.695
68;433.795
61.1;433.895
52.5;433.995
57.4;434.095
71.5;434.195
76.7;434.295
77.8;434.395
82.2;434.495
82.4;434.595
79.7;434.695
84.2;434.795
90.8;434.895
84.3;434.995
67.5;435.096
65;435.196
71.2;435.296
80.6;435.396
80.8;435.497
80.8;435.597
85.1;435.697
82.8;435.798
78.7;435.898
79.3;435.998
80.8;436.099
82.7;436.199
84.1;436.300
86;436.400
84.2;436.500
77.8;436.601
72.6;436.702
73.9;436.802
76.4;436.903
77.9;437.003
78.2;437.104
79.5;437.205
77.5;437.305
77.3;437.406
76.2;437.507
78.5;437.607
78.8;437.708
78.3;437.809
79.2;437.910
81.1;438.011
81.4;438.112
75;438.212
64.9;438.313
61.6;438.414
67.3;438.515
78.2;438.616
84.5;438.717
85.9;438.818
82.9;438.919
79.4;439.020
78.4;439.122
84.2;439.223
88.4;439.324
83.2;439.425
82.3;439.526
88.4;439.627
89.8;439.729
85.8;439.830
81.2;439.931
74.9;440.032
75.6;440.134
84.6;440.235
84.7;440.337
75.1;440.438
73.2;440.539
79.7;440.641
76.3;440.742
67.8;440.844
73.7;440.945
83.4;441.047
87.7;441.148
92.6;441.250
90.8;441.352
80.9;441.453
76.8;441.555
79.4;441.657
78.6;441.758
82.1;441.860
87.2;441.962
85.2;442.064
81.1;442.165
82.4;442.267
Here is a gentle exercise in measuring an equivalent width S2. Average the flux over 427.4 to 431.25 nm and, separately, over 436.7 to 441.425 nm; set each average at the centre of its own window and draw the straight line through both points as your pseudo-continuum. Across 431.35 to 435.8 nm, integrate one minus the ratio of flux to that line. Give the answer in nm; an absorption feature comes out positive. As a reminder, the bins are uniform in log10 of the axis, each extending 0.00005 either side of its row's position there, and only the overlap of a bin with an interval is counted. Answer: -0.48 nm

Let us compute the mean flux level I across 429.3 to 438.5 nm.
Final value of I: 72.3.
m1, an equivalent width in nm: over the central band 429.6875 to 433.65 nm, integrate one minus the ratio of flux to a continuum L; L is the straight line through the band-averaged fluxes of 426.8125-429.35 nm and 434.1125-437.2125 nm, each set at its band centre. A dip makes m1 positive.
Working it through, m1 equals 0.30 nm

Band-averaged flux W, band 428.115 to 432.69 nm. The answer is 64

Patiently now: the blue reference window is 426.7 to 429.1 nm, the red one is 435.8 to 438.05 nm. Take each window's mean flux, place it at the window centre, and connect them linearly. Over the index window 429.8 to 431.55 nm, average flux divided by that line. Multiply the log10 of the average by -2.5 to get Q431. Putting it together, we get 0.31 mag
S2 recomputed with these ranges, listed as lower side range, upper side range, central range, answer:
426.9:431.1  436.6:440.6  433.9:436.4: -0.16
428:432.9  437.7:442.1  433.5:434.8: -0.05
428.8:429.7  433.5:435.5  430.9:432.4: -0.02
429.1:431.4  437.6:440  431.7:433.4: -0.42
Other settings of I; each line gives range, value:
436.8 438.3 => 77.8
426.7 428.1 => 67.4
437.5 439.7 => 79.2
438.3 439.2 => 76.6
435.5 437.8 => 79.5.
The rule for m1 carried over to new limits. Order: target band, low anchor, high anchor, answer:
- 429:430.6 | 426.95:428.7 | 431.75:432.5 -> 0.31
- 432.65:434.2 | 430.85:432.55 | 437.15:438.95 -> -0.10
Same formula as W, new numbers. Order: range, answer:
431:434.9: 74.4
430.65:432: 64.5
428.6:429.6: 64.5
